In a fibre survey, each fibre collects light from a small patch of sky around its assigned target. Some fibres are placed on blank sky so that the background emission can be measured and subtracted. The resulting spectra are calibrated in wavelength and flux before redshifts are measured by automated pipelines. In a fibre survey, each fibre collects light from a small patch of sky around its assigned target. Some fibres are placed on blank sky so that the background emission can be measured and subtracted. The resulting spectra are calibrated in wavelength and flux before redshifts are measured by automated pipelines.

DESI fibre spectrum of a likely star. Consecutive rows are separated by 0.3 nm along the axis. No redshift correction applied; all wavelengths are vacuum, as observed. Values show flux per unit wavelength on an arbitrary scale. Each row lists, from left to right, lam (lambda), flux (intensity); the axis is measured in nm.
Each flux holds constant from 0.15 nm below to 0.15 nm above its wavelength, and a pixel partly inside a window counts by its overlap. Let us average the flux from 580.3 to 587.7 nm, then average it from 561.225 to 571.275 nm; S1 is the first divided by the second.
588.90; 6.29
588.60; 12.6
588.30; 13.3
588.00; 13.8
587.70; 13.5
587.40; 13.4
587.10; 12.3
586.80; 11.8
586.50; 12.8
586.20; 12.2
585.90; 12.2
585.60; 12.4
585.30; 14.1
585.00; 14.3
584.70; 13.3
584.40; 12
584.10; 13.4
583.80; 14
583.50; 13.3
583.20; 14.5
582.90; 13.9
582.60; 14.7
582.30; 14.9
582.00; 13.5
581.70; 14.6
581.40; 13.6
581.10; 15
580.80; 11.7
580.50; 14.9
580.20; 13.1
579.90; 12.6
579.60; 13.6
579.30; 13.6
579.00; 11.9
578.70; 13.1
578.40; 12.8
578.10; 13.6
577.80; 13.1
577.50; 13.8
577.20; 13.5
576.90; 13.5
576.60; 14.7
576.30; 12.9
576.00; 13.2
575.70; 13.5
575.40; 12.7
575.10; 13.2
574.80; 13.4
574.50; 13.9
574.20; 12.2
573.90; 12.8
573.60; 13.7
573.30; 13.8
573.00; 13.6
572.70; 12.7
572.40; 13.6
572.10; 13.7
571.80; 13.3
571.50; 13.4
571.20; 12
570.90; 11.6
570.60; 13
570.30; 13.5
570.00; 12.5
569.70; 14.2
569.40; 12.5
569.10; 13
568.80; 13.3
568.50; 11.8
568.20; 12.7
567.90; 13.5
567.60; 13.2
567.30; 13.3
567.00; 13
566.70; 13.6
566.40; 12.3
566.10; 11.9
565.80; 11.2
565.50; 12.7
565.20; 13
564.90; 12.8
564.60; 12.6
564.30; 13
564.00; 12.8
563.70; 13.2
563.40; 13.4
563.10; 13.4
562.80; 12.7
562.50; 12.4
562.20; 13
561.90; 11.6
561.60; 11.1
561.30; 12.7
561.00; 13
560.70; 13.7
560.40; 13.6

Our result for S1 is 1.06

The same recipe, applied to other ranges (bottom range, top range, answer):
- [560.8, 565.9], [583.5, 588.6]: 1.03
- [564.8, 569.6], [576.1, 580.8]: 1.04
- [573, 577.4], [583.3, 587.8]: 0.97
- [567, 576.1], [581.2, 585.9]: 1.05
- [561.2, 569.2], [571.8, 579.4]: 1.05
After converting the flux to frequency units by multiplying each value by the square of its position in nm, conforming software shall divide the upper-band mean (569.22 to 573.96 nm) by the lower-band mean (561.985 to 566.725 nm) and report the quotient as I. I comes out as 1.06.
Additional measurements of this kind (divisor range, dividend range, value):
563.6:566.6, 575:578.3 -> 1.11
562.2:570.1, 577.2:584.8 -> 1.11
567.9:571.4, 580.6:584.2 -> 1.14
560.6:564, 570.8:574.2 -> 1.07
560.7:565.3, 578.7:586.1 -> 1.14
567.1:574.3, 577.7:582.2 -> 1.06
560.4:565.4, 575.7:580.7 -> 1.10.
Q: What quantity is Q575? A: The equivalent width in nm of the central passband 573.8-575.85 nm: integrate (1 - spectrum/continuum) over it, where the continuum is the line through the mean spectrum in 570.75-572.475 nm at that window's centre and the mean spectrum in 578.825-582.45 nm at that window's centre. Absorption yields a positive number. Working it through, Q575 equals 0.01 nm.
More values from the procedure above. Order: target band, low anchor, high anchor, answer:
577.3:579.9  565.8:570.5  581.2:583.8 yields 0.12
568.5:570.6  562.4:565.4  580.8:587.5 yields 0.00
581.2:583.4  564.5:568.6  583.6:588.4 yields -0.21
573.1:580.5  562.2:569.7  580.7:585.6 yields 0.07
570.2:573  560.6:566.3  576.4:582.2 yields 0.02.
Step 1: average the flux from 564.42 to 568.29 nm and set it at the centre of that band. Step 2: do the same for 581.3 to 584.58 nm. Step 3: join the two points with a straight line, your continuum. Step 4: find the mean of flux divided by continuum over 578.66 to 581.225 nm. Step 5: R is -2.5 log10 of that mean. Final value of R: 0.031 mag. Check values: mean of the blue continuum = 12.8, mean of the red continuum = 13.9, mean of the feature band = 13.3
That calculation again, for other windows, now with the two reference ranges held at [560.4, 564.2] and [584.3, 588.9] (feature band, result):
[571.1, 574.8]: -0.041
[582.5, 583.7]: -0.108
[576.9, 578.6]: -0.051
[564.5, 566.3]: 0.036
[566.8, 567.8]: -0.036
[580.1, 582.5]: -0.098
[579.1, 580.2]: -0.037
